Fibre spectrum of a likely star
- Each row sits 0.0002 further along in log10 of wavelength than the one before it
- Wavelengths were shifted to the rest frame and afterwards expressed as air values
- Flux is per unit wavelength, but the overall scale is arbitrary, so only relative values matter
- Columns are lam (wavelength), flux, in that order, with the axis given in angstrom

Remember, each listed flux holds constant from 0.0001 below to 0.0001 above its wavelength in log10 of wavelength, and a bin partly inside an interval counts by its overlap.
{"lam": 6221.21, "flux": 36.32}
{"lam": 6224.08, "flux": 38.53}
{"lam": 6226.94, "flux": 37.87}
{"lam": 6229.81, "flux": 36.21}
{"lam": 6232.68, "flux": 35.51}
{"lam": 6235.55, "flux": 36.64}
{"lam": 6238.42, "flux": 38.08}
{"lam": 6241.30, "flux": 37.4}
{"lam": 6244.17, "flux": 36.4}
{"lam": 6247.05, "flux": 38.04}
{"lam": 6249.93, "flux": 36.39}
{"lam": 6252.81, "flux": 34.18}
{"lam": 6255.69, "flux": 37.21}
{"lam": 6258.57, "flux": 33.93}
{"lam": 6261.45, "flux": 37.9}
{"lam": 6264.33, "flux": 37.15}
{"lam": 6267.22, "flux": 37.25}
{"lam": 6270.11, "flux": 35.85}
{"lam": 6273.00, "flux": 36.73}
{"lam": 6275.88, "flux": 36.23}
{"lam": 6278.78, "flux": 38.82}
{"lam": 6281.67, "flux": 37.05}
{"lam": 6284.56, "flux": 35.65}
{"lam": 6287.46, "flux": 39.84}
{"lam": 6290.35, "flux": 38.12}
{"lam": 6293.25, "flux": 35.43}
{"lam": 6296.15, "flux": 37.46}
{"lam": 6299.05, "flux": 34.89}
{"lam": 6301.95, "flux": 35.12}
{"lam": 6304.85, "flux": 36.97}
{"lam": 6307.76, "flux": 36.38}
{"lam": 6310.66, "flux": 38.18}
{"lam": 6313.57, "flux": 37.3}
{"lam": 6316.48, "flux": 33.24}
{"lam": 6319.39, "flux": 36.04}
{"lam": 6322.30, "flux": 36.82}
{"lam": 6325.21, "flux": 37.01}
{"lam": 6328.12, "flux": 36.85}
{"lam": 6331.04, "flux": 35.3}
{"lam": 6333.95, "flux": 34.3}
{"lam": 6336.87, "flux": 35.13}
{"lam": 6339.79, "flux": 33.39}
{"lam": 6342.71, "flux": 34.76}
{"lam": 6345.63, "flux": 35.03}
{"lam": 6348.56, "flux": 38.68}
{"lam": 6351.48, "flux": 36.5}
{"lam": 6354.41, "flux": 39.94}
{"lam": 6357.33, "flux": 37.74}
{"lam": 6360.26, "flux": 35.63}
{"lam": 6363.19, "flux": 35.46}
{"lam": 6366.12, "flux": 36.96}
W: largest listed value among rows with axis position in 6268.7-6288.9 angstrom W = 39.84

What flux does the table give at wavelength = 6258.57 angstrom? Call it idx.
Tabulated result 33.93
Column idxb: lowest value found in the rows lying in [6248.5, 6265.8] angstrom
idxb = 33.93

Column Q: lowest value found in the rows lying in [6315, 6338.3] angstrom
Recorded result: 33.24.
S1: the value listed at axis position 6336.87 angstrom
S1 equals 35.13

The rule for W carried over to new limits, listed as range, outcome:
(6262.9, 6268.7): 37.25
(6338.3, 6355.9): 39.94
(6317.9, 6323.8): 36.82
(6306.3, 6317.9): 38.18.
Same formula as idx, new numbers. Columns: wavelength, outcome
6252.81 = 34.18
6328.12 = 36.85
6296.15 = 37.46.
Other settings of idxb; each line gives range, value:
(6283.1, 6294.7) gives 35.43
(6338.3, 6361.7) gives 33.39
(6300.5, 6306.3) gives 35.12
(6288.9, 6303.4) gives 34.89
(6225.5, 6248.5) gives 35.51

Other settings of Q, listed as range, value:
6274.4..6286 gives 35.65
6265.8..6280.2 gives 35.85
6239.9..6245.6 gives 36.4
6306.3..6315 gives 36.38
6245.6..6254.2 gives 34.18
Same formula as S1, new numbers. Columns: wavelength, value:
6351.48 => 36.5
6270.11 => 35.85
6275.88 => 36.23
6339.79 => 33.39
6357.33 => 37.74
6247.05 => 38.04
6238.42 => 38.08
